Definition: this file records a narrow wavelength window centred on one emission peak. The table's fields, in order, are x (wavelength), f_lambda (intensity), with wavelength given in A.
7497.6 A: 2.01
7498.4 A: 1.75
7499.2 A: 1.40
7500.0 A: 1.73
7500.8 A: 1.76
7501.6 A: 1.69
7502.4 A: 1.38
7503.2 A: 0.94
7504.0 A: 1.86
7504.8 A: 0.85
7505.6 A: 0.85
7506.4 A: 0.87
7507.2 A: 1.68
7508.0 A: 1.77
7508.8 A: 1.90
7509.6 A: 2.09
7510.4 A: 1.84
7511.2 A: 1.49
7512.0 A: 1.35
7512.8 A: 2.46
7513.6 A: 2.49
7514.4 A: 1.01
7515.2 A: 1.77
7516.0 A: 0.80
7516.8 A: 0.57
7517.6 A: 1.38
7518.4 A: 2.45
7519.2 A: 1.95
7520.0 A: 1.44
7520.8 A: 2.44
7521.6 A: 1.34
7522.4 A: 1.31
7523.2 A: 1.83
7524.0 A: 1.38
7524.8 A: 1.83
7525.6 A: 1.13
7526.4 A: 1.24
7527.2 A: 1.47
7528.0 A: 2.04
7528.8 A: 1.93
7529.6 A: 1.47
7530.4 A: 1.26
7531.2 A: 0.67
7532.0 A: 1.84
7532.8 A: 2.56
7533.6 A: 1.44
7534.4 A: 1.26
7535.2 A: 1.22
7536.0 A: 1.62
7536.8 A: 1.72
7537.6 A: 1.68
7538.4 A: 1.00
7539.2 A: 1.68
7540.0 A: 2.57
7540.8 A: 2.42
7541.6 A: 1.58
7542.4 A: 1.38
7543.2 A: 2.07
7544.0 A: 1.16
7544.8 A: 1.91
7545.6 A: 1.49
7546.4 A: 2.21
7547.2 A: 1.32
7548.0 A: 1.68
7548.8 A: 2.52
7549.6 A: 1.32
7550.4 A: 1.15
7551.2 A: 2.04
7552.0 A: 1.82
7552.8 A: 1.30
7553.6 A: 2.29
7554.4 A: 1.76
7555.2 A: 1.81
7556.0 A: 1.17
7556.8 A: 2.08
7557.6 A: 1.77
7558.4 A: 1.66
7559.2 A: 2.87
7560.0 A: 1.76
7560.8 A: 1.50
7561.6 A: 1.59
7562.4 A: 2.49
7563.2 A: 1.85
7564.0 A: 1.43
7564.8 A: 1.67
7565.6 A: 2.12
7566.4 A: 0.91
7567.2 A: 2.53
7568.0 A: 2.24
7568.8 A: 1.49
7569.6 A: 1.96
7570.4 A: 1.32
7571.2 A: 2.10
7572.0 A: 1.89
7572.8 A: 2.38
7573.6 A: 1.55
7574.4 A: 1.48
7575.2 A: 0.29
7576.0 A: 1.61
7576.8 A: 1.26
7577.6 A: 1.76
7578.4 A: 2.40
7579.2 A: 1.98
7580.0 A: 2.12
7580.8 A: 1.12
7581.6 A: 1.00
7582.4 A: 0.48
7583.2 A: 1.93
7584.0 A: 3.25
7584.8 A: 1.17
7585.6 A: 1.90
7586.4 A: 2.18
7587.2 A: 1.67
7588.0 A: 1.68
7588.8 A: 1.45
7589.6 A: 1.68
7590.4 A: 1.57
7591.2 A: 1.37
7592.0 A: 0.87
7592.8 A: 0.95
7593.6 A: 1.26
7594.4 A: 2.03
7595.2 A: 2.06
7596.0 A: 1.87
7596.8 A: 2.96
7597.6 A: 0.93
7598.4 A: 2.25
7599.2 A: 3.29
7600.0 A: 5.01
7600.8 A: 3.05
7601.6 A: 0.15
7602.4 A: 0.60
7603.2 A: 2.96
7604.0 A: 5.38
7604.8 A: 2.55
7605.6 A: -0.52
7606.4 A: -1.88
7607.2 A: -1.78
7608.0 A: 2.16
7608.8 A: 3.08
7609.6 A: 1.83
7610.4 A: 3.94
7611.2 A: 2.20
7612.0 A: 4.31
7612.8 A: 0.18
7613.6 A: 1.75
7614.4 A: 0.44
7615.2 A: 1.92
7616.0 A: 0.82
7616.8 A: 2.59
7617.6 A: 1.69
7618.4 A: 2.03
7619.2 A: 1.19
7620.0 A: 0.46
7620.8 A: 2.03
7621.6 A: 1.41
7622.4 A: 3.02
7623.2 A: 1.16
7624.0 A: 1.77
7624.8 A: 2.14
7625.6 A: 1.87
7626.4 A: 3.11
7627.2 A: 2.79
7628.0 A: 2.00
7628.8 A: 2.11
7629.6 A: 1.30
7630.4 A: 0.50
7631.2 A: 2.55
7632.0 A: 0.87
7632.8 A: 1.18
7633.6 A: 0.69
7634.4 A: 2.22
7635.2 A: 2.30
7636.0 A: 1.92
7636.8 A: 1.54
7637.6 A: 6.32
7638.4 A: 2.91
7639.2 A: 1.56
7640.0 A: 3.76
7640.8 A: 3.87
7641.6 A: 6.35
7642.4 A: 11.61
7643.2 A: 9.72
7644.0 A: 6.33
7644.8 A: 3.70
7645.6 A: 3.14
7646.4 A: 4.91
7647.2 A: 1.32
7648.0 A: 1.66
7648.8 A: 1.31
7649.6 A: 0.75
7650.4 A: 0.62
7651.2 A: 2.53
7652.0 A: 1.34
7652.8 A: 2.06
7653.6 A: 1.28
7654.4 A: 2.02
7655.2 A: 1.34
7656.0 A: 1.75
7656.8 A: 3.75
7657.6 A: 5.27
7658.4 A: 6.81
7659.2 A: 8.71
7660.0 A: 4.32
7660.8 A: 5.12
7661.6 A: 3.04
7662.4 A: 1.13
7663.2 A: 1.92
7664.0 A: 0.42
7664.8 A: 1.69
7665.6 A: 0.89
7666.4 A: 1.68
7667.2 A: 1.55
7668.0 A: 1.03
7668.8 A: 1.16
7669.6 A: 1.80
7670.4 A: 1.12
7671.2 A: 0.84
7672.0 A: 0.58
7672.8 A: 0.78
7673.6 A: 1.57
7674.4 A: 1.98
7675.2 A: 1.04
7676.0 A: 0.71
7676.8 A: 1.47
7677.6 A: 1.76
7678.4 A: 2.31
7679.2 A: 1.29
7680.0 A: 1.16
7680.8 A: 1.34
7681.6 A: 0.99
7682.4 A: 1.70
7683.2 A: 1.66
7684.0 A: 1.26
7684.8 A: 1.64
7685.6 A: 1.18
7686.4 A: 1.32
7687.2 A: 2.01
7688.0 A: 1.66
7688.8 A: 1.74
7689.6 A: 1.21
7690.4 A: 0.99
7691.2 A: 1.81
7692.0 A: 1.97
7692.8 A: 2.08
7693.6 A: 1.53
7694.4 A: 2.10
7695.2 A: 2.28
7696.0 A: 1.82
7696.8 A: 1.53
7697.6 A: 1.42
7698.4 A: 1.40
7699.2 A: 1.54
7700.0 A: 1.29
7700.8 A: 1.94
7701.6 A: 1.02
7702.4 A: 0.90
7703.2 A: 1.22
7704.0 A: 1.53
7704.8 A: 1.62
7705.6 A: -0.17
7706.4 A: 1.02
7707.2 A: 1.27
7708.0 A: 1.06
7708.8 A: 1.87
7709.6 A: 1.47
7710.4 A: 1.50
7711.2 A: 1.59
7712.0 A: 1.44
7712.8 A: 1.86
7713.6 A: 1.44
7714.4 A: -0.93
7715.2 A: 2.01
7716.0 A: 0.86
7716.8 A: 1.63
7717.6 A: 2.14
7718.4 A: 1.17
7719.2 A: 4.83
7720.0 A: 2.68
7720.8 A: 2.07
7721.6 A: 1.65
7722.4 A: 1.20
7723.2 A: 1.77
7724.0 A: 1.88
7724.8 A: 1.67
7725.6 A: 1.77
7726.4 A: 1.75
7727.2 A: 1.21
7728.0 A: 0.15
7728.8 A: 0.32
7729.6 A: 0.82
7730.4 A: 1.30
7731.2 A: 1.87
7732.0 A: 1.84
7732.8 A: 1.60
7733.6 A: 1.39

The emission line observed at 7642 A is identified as [S II]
